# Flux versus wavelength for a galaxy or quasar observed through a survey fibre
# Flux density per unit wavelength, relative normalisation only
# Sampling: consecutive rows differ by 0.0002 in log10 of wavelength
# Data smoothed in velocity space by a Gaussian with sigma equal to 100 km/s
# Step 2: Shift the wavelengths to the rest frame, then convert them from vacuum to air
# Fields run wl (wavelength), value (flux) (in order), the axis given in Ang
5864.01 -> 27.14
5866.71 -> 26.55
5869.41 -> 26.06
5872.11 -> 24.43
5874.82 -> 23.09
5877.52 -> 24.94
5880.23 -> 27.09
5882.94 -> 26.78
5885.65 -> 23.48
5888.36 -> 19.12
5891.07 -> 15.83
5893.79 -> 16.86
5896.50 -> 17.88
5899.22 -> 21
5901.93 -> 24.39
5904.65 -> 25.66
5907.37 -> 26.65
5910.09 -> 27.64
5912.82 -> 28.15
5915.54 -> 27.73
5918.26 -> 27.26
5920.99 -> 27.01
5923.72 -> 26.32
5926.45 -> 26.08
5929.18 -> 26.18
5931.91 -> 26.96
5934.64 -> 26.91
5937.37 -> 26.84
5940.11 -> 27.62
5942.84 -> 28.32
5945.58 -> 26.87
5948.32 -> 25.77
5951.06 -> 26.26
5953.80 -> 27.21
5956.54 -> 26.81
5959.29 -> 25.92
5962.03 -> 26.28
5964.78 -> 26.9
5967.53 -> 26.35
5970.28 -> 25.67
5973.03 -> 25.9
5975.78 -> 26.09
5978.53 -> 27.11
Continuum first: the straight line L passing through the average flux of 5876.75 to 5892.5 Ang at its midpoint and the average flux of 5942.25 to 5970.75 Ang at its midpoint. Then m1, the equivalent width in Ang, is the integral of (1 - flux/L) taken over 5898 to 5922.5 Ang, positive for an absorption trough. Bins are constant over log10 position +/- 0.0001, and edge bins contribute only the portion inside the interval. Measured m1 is -2.1 Ang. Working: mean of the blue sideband 22.8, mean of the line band 26.2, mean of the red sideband 26.6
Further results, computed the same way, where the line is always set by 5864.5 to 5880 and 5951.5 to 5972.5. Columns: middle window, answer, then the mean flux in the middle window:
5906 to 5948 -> -1.77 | 27.1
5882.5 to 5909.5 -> 4.04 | 21.8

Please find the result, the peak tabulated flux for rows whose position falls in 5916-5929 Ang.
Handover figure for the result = 27.26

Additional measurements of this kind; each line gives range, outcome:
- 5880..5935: 28.15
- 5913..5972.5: 28.32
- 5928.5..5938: 26.96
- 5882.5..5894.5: 26.78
